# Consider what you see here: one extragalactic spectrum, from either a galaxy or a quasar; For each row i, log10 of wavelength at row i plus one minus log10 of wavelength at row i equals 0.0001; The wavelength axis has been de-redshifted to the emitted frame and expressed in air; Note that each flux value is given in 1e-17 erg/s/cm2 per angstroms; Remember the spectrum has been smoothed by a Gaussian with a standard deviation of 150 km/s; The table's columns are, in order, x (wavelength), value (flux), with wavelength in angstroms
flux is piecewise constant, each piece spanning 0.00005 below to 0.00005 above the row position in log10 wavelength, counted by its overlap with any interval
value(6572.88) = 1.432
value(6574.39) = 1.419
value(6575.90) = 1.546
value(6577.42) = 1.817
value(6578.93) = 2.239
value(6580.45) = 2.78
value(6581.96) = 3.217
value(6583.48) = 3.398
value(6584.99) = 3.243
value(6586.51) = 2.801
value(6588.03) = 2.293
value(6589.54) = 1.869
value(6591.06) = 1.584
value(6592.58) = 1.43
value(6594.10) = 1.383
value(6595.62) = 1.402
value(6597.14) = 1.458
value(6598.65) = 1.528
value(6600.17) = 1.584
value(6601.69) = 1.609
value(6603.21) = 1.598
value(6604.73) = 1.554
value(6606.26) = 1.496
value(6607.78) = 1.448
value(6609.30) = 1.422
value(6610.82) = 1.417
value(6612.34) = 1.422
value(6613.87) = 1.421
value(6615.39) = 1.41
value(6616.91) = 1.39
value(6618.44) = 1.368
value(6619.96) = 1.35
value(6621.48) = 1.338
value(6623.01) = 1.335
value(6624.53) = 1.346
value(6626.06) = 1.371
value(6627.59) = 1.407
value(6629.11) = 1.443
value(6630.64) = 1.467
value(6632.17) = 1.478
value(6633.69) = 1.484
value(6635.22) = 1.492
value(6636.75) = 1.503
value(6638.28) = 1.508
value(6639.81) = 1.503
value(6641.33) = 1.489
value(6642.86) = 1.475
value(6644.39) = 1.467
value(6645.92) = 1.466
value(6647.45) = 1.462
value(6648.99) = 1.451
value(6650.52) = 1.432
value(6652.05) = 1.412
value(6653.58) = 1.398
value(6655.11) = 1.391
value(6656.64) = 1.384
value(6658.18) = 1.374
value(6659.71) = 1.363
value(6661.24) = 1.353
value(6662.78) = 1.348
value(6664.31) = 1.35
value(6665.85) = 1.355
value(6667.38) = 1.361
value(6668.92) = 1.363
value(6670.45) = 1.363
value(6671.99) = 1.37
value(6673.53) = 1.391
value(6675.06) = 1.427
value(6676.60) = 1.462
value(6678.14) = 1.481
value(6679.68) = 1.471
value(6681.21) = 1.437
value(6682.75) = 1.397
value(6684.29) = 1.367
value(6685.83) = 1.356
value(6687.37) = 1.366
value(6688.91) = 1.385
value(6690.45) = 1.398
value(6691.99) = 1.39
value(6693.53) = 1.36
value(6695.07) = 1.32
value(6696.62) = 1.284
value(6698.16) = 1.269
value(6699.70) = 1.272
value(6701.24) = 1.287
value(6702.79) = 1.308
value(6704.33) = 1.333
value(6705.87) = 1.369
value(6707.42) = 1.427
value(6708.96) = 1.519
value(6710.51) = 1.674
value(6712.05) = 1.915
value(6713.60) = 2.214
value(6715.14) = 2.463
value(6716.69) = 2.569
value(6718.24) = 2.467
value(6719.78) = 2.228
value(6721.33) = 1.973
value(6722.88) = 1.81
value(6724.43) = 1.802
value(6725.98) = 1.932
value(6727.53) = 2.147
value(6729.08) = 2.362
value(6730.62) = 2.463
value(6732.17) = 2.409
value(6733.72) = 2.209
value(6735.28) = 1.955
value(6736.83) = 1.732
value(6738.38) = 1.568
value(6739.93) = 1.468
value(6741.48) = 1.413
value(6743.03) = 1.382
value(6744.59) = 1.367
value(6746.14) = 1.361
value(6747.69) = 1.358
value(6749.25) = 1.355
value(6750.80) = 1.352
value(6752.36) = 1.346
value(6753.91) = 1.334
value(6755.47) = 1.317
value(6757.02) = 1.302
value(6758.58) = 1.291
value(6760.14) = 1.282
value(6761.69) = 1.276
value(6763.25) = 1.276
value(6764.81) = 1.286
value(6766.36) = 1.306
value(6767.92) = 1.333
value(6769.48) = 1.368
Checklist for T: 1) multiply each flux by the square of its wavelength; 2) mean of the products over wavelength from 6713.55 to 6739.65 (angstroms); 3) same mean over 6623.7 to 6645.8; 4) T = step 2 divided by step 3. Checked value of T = 1.5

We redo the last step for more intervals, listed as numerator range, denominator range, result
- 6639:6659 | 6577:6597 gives 0.65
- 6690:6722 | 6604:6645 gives 1.19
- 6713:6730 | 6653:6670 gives 1.62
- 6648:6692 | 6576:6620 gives 0.78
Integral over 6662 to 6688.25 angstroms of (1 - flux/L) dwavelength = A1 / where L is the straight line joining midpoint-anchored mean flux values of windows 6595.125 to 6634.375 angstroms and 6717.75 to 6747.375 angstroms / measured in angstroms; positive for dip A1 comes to 4.36 angstroms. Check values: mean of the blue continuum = 1.44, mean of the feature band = 1.39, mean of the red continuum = 1.88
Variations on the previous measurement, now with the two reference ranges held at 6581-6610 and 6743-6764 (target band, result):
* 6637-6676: 6.4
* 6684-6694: 1.2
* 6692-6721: -3.6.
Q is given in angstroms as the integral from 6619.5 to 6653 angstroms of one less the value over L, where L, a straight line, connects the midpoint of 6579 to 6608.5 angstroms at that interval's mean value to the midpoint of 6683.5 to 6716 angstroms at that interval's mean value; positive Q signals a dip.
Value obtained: 6.5 angstroms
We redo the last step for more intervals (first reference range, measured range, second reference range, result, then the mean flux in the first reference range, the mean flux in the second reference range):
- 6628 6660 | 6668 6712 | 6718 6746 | 7.56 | 1.45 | 1.9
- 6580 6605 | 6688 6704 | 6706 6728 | 5.37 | 2.04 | 1.99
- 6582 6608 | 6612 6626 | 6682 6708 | 3.15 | 1.91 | 1.35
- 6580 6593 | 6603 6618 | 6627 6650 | 4.35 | 2.53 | 1.47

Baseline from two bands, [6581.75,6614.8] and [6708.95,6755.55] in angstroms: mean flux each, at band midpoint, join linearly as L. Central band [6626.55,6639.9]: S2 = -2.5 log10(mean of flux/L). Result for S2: 0.23 mag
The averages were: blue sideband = 1.82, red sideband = 1.83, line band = 1.47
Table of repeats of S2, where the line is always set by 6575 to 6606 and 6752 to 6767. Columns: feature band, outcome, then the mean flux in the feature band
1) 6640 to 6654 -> 0.21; 1.45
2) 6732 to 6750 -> -0.16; 1.6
